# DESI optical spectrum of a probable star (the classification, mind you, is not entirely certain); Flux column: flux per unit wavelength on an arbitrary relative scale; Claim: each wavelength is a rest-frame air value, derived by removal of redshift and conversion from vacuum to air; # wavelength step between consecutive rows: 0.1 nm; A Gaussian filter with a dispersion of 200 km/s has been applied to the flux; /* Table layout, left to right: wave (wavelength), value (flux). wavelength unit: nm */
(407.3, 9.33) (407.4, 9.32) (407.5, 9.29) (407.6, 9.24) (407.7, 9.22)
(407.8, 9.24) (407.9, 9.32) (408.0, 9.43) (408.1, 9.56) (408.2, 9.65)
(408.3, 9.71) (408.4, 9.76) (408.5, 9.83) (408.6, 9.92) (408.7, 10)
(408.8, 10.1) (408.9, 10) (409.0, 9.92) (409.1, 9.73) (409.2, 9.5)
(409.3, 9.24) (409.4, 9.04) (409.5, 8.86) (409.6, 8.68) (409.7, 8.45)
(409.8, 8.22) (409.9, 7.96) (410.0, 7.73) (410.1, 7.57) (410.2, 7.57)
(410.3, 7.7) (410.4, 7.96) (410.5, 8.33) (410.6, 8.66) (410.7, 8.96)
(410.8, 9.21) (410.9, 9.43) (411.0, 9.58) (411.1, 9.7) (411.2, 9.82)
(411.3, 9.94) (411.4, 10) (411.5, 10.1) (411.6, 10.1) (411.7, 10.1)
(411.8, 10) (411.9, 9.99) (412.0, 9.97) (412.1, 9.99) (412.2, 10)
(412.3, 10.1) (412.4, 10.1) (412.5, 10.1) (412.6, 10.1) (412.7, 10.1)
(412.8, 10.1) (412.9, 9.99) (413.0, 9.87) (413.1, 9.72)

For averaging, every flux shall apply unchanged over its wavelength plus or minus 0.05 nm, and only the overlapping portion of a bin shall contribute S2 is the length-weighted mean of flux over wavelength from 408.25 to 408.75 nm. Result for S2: 9.84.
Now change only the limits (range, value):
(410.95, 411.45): 9.81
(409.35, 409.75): 8.76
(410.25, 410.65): 8.16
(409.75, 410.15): 7.87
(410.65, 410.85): 9.09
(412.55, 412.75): 10.1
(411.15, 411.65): 9.99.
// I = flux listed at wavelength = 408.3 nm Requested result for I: 9.71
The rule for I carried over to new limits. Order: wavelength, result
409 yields 9.92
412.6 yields 10.1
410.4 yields 7.96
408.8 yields 10.1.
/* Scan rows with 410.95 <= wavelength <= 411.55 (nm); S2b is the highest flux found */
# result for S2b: 10.1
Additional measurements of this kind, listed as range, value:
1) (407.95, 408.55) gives 9.83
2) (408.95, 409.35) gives 9.92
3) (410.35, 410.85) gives 9.21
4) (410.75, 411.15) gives 9.7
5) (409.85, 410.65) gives 8.66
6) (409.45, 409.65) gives 8.86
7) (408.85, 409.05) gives 10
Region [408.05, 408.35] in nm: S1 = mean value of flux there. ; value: 9.64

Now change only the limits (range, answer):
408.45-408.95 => 9.97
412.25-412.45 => 10.1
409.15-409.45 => 9.26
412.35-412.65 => 10.1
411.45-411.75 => 10.1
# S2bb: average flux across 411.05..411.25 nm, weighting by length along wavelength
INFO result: 9.76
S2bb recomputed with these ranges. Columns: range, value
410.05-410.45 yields 7.7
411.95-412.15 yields 9.98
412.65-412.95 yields 10.1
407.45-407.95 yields 9.26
